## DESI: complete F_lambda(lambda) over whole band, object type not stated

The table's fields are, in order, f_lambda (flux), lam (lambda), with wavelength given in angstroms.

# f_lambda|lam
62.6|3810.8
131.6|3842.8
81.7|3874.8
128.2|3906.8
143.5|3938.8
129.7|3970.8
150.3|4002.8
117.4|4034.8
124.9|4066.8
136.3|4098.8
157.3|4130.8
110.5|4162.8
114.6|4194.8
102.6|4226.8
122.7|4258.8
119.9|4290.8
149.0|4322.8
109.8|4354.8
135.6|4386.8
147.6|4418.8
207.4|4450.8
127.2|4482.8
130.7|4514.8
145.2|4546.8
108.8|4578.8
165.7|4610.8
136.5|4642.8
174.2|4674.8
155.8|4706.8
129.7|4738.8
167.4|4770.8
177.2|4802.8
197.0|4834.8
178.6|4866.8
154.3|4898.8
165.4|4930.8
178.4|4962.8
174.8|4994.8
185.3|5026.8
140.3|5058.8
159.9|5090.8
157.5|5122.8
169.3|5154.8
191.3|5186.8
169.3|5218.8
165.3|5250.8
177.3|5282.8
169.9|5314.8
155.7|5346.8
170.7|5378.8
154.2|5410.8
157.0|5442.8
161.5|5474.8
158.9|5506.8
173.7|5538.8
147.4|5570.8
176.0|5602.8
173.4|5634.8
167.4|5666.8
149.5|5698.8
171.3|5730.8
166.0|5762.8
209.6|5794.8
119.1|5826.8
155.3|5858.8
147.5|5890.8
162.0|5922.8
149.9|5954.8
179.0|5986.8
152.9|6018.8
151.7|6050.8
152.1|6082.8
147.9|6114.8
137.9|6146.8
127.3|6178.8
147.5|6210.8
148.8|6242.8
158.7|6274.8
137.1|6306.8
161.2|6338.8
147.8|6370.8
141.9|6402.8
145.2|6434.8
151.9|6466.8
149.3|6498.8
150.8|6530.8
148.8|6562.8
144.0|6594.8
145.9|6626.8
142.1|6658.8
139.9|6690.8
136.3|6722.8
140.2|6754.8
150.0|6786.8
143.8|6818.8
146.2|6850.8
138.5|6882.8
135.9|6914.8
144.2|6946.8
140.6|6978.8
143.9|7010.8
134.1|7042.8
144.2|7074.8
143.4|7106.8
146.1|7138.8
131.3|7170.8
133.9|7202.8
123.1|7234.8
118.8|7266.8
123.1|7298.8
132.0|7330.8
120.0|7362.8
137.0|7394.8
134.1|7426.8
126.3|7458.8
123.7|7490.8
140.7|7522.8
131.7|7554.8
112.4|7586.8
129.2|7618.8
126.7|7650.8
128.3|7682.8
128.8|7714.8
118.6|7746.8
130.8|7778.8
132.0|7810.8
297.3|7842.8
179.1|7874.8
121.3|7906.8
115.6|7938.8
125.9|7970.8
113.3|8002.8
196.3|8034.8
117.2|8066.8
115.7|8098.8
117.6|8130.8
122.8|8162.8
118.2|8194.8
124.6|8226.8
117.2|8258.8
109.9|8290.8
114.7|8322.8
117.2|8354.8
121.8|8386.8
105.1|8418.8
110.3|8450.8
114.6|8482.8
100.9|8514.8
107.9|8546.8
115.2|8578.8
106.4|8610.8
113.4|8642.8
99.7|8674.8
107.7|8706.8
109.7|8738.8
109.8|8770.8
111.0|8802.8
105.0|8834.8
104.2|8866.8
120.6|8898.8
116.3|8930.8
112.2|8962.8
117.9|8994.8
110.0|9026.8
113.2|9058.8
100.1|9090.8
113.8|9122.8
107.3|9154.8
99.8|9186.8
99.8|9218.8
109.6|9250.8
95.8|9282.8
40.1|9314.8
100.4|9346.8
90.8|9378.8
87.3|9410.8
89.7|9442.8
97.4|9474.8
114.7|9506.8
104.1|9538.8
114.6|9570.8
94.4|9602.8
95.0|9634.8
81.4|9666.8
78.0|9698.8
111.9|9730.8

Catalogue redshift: 0.195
